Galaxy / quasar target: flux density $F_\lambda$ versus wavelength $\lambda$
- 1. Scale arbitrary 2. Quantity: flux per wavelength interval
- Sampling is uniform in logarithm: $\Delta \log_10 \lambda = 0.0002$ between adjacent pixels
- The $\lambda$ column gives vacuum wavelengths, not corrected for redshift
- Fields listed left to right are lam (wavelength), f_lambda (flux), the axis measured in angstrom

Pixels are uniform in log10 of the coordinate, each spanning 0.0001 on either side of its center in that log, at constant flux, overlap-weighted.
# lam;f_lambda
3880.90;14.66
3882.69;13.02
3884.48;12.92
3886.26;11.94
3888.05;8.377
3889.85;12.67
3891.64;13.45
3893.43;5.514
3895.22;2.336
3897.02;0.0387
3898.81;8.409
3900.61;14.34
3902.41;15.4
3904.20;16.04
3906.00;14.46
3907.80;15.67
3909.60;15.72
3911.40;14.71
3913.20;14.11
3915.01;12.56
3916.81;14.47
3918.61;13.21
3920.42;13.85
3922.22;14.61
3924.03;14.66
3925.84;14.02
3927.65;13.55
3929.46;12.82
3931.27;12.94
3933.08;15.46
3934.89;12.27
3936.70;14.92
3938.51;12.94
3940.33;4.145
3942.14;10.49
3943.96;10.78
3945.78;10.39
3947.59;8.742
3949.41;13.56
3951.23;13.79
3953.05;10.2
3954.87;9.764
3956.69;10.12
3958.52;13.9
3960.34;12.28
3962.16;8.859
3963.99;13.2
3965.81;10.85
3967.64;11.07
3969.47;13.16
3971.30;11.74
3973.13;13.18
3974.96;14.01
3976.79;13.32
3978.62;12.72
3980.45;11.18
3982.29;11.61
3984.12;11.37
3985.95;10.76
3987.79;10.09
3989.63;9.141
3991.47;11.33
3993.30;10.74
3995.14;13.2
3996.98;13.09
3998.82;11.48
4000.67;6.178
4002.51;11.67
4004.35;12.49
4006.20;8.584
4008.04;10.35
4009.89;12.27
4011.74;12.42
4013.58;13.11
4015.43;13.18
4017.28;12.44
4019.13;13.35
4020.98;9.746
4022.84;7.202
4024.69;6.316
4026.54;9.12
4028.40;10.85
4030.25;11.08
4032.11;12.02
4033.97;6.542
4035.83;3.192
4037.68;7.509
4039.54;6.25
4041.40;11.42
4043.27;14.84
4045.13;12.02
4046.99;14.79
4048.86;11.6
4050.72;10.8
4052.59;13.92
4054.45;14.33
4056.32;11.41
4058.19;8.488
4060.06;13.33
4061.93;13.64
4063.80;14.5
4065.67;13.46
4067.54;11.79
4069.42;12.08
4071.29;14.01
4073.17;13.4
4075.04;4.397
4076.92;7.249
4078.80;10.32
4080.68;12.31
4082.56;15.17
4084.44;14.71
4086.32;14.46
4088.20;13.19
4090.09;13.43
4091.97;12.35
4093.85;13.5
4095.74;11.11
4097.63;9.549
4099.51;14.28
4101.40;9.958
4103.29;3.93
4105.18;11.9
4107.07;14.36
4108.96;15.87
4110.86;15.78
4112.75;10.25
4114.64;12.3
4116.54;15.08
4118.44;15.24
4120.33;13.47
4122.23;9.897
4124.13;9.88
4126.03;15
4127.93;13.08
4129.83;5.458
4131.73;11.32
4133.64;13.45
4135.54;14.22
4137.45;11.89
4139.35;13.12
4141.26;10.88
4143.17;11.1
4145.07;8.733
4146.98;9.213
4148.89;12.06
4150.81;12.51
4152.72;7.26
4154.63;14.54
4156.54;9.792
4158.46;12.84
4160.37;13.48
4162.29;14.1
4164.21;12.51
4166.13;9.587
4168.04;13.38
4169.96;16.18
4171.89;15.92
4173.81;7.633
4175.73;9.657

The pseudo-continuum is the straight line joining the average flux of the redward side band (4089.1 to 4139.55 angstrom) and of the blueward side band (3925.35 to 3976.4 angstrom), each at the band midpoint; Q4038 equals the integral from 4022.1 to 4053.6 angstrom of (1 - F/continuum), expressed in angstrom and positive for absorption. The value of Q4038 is 5.38 angstrom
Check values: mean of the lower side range 11.9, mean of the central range 10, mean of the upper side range 12.2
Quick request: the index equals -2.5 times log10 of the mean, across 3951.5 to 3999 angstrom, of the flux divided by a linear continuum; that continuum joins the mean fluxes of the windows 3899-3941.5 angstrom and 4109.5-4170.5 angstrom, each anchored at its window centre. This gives 0.14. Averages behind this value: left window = 13.7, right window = 12.1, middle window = 11.7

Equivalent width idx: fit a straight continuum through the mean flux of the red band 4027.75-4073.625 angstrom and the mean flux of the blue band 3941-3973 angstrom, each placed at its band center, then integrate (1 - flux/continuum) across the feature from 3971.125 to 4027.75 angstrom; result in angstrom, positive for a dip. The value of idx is 1.03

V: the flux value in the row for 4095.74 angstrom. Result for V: 11.11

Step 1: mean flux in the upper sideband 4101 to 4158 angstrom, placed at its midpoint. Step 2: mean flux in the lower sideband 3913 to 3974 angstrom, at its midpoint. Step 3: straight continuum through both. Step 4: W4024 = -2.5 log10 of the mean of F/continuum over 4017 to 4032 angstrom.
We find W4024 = 0.198 mag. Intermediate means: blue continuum 12.2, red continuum 11.7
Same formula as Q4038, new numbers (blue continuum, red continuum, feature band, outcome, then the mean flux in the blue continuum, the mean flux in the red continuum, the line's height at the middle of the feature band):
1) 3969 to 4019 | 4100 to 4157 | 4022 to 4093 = 2.7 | 11.7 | 11.8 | 11.7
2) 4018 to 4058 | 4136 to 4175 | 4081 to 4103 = -3.1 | 10.4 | 11.9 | 11.1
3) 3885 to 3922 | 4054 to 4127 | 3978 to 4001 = 1.9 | 11.9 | 12.3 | 12.1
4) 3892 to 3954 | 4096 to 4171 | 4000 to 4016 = 1.2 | 12.1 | 12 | 12.1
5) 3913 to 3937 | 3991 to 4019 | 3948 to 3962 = 1.4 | 13.8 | 11.6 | 12.9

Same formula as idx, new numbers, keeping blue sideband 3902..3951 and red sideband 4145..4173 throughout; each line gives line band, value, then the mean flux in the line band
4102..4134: 0.8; 12.1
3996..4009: 2.3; 10.6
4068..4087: 1.2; 11.8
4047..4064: 0.2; 12.5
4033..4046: 4.0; 8.82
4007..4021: 0.6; 12.2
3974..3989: 1.3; 11.8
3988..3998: 1.2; 11.4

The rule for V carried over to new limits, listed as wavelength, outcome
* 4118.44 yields 15.24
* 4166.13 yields 9.587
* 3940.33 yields 4.145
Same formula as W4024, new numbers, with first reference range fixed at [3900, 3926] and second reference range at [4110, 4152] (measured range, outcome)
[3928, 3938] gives 0.05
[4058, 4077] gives 0.08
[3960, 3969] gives 0.23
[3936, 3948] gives 0.35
